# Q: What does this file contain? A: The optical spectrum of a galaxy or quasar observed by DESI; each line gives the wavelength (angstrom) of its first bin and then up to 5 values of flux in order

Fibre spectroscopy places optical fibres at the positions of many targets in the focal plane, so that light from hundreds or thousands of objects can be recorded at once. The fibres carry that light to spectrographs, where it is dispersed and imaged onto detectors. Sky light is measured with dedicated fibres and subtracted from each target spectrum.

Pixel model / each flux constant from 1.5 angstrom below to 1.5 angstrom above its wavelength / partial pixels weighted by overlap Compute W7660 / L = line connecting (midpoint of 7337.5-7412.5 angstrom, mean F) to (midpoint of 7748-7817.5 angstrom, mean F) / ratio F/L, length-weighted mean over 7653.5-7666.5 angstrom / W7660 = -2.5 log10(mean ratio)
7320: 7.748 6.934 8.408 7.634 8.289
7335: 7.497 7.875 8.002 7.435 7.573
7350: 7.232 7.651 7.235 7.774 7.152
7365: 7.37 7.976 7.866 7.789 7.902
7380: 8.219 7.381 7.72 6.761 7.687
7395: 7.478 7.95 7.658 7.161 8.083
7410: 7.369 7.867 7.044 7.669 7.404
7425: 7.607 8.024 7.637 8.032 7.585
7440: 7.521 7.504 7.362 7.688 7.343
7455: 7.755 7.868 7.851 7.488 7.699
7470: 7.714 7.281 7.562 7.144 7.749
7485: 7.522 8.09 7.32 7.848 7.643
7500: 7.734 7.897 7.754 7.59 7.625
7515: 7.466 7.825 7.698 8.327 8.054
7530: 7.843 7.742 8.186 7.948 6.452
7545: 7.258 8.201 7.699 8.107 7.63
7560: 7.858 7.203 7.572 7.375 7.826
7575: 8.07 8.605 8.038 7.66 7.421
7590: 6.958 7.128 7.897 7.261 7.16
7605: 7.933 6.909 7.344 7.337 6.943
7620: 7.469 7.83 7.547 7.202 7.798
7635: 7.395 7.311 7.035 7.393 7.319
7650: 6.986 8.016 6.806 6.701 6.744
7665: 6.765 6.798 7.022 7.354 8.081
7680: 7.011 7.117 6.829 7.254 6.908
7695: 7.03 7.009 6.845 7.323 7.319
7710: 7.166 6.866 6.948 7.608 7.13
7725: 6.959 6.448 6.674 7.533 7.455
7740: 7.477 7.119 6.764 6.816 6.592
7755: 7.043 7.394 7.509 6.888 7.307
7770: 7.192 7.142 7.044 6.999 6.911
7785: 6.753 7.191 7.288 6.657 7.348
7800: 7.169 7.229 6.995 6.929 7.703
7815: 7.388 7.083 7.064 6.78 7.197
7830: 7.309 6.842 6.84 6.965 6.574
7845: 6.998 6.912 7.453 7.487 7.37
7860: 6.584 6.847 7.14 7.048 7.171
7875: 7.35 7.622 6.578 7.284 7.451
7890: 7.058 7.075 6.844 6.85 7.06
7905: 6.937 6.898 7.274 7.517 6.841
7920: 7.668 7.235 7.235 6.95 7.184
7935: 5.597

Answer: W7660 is 0.06 mag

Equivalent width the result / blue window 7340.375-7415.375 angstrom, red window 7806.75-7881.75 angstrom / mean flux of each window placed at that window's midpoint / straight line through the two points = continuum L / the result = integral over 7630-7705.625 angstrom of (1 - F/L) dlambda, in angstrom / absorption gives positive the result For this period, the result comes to 1.36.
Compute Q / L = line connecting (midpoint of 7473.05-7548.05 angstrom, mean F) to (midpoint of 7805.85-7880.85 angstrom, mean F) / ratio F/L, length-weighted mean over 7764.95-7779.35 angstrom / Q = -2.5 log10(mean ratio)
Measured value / 0.01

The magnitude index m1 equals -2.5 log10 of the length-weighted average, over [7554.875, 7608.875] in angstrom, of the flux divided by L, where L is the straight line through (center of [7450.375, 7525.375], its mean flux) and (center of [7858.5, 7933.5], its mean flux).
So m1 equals -0.01 mag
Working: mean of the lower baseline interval 7.67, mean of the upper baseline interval 7.11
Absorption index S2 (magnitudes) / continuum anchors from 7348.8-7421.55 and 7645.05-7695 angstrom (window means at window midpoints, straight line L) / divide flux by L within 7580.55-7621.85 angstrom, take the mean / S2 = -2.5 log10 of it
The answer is -0.02 mag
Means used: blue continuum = 7.58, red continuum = 7.11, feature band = 7.38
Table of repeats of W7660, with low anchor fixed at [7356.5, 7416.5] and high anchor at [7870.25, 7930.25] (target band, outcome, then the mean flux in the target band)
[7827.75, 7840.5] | 0.031 mag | 7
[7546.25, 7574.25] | -0.038 mag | 7.72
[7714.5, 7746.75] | 0.029 mag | 7.11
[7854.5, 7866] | 0.026 mag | 7.01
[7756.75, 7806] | 0.020 mag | 7.12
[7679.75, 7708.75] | 0.040 mag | 7.07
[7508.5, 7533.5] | -0.045 mag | 7.81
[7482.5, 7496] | -0.025 mag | 7.7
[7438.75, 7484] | -0.003 mag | 7.57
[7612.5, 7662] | 0.013 mag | 7.3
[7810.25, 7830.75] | 0.001 mag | 7.21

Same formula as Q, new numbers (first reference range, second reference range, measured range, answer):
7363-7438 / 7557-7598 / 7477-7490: 0.01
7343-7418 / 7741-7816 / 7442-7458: -0.01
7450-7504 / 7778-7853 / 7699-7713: 0.02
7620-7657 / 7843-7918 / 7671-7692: 0.02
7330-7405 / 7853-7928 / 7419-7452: -0.01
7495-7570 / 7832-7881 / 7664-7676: 0.06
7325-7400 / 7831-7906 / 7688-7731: 0.03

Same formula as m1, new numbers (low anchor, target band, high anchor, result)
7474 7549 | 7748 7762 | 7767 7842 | 0.018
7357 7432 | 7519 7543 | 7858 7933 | -0.047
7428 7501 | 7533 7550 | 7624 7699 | -0.024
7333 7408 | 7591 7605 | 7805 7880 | -0.006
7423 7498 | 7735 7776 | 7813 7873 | 0.009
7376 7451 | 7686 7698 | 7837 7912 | 0.039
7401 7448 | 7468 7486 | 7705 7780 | 0.002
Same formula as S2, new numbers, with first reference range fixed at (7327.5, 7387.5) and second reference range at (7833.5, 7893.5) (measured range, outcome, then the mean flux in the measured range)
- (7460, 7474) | -0.01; 7.61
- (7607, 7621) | 0.03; 7.2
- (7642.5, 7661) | 0.02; 7.19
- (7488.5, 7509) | -0.03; 7.71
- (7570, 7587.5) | -0.07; 7.95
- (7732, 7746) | -0.01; 7.3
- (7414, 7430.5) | 0.01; 7.56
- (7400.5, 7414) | 0.00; 7.62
